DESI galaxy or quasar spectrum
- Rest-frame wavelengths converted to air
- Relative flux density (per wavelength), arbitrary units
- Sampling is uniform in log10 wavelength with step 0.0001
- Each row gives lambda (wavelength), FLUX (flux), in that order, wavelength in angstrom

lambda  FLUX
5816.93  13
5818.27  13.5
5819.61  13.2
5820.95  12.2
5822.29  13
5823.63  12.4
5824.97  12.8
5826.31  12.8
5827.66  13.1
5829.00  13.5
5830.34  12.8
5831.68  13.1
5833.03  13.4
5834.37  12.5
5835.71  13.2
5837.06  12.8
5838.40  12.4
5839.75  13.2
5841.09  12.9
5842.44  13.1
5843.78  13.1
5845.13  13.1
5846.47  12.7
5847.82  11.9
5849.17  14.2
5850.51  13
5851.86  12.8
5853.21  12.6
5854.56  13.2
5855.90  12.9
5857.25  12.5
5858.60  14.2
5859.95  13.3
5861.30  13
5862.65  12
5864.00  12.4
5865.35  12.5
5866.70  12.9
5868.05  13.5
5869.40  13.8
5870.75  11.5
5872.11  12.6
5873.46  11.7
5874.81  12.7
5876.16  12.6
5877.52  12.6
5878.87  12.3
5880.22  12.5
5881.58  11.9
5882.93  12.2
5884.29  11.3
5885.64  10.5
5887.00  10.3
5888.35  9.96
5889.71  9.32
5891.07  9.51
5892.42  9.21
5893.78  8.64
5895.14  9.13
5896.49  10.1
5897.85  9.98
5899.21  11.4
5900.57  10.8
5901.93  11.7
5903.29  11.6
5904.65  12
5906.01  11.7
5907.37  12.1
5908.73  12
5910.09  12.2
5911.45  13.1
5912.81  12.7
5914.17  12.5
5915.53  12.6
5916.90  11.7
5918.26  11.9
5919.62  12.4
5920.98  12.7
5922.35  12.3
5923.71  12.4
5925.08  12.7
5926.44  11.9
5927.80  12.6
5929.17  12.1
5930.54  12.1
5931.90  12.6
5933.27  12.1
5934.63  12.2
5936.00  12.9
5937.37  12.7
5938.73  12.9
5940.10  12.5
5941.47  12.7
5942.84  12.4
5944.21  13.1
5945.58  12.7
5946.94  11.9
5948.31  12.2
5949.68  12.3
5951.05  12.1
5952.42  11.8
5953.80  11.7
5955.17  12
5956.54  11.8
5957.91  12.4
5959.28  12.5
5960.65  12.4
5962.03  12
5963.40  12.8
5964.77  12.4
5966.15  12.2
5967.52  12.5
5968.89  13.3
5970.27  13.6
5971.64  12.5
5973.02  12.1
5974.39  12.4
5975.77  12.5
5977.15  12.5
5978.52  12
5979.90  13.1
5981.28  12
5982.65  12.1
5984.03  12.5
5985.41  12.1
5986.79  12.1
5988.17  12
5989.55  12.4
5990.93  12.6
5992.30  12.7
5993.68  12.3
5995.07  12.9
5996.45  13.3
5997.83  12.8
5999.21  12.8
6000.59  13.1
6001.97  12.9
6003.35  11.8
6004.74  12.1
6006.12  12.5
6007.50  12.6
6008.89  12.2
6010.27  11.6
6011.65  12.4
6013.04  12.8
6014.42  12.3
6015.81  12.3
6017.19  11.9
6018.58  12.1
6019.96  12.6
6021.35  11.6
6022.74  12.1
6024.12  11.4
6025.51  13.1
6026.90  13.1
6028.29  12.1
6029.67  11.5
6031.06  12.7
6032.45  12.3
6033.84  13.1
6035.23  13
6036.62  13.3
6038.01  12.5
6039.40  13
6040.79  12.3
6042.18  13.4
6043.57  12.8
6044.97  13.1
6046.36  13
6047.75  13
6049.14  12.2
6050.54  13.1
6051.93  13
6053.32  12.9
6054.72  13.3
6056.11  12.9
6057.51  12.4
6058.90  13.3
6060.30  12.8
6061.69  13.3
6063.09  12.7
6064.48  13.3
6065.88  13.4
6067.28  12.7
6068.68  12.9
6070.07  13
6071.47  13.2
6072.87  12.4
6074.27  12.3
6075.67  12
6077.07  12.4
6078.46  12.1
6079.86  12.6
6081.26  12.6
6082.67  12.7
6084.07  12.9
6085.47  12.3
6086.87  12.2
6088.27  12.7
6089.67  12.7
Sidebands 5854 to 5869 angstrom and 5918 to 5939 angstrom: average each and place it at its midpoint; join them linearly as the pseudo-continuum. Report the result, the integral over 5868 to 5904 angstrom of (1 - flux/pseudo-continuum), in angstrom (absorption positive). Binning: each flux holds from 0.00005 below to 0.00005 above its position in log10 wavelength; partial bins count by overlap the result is 4.4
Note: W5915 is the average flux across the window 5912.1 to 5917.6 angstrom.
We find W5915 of 12.4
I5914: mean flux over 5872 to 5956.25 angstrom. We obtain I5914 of 11.8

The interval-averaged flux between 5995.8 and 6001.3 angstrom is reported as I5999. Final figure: 13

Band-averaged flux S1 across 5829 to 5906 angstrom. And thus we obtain 12.1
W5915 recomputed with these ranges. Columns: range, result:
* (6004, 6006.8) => 12.3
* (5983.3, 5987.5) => 12.2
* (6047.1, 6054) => 12.8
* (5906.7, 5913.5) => 12.4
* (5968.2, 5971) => 13.4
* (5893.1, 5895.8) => 8.87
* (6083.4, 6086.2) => 12.6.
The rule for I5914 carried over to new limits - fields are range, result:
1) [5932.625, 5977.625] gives 12.4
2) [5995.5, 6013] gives 12.5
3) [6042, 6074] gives 12.9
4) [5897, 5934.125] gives 12.1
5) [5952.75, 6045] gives 12.5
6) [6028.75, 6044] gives 12.7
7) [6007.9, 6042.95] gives 12.4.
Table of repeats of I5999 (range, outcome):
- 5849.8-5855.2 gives 12.9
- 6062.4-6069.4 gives 13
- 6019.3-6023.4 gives 12.1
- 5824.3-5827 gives 12.8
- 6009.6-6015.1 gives 12.3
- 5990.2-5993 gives 12.7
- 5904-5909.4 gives 12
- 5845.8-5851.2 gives 13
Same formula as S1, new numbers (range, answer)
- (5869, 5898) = 11.1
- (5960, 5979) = 12.5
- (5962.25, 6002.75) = 12.6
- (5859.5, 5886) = 12.4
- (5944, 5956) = 12.2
